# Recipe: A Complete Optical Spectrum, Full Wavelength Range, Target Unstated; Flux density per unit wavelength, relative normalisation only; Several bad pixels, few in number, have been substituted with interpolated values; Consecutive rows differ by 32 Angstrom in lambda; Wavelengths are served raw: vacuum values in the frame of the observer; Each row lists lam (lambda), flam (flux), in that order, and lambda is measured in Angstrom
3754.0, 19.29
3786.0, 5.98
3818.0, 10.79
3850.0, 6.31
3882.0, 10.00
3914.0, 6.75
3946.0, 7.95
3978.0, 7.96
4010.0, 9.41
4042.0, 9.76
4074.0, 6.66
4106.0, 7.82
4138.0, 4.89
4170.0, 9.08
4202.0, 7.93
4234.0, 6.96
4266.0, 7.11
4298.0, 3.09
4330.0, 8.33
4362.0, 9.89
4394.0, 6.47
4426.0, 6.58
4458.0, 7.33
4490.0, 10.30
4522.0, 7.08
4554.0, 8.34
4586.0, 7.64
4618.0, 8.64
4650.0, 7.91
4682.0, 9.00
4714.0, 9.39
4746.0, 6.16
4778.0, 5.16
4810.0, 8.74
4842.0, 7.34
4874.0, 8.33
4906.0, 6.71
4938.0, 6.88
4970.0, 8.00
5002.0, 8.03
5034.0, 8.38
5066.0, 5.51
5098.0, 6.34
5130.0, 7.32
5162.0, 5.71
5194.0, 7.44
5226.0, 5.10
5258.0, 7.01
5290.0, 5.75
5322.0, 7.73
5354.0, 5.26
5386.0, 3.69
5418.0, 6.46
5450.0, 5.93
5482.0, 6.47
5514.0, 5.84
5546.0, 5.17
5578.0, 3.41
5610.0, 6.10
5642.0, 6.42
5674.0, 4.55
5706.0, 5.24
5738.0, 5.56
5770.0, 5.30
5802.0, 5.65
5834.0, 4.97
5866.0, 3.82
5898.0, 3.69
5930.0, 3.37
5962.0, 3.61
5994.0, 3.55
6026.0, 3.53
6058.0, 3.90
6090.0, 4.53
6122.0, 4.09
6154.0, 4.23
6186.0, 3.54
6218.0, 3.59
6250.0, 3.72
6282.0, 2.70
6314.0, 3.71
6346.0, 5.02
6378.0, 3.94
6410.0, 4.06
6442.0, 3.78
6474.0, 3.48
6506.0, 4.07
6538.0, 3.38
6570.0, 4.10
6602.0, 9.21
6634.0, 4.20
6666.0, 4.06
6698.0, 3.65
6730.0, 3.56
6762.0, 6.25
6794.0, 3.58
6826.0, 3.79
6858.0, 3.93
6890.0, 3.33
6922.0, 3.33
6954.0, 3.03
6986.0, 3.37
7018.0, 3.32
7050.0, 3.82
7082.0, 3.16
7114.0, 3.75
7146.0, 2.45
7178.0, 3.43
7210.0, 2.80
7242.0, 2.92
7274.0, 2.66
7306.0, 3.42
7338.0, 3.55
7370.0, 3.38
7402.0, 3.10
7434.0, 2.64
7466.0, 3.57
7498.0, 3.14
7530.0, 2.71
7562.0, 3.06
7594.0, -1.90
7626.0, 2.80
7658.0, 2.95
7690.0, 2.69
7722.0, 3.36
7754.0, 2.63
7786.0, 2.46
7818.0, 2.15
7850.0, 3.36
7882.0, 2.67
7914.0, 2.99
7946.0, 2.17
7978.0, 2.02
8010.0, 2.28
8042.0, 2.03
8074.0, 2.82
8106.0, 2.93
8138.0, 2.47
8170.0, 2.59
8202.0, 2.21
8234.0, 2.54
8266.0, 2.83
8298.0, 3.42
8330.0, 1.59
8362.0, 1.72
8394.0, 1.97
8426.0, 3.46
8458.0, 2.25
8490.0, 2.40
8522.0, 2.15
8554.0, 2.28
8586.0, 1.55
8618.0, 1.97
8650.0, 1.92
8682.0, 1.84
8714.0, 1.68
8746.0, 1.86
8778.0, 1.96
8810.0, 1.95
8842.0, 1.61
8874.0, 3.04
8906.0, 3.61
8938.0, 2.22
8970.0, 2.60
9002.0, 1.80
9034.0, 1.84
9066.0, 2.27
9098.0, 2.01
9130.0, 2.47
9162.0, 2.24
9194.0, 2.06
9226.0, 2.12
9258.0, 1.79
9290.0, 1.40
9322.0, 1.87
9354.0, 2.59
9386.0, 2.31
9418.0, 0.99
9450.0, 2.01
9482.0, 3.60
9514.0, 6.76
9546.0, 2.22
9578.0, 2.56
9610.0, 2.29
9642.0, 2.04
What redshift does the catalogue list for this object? 0.005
